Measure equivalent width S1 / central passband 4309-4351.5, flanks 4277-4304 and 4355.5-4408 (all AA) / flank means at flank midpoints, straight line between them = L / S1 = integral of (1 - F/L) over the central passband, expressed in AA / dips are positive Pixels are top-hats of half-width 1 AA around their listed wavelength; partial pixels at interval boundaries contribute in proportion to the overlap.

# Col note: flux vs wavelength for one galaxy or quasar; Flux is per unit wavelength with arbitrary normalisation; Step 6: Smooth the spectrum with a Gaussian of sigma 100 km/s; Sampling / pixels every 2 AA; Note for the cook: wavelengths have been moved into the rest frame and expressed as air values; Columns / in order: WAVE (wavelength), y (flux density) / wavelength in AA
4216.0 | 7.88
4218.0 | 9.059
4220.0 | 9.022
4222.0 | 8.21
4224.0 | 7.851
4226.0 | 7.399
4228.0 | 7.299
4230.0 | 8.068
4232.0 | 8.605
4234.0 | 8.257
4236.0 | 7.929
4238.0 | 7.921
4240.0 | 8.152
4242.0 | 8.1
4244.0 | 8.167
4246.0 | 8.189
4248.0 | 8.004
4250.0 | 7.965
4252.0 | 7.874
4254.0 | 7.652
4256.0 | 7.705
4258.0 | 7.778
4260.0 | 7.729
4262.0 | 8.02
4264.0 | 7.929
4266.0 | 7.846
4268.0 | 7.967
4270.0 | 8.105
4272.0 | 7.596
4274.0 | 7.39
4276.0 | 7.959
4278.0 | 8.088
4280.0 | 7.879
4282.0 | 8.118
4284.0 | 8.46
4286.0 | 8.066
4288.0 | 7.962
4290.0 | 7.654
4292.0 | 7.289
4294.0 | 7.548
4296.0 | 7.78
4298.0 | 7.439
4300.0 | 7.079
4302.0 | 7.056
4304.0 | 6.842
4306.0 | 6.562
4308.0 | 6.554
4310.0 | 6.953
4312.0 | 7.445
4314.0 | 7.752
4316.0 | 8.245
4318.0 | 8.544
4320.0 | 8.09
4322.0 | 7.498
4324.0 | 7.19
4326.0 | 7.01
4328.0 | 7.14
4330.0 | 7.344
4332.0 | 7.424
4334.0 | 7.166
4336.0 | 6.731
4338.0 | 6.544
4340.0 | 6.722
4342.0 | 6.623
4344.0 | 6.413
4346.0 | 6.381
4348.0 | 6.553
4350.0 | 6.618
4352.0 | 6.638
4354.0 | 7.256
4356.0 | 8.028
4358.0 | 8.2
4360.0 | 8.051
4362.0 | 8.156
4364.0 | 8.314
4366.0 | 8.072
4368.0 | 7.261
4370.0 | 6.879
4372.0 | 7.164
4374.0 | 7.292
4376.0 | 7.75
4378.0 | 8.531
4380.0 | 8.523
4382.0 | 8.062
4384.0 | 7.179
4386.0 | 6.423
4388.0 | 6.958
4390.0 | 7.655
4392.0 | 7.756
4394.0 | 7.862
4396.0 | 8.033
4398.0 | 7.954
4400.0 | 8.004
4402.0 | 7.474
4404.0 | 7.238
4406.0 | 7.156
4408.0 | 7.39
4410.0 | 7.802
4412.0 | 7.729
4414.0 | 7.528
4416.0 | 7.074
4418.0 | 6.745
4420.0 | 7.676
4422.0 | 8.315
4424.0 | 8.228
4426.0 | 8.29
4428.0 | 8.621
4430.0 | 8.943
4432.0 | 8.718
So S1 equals 2.9 AA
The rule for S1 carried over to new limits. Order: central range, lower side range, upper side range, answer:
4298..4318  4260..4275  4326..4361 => 0.4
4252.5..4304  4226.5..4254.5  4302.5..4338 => -0.5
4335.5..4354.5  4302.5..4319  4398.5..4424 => 2.0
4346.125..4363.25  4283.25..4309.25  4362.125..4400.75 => 0.4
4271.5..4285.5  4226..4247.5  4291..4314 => -0.9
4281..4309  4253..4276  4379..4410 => 1.1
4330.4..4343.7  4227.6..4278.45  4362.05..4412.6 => 1.5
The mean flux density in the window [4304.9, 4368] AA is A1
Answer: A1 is 7.3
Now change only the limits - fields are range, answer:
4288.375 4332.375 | 7.39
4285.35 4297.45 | 7.7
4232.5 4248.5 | 8.11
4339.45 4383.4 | 7.44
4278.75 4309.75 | 7.48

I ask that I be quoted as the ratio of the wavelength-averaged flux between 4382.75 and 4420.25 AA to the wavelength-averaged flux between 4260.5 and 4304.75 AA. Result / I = 0.96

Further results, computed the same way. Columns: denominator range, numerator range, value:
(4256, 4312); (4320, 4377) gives 0.95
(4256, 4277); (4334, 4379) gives 0.93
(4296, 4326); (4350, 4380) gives 1.04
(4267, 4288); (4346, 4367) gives 0.95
